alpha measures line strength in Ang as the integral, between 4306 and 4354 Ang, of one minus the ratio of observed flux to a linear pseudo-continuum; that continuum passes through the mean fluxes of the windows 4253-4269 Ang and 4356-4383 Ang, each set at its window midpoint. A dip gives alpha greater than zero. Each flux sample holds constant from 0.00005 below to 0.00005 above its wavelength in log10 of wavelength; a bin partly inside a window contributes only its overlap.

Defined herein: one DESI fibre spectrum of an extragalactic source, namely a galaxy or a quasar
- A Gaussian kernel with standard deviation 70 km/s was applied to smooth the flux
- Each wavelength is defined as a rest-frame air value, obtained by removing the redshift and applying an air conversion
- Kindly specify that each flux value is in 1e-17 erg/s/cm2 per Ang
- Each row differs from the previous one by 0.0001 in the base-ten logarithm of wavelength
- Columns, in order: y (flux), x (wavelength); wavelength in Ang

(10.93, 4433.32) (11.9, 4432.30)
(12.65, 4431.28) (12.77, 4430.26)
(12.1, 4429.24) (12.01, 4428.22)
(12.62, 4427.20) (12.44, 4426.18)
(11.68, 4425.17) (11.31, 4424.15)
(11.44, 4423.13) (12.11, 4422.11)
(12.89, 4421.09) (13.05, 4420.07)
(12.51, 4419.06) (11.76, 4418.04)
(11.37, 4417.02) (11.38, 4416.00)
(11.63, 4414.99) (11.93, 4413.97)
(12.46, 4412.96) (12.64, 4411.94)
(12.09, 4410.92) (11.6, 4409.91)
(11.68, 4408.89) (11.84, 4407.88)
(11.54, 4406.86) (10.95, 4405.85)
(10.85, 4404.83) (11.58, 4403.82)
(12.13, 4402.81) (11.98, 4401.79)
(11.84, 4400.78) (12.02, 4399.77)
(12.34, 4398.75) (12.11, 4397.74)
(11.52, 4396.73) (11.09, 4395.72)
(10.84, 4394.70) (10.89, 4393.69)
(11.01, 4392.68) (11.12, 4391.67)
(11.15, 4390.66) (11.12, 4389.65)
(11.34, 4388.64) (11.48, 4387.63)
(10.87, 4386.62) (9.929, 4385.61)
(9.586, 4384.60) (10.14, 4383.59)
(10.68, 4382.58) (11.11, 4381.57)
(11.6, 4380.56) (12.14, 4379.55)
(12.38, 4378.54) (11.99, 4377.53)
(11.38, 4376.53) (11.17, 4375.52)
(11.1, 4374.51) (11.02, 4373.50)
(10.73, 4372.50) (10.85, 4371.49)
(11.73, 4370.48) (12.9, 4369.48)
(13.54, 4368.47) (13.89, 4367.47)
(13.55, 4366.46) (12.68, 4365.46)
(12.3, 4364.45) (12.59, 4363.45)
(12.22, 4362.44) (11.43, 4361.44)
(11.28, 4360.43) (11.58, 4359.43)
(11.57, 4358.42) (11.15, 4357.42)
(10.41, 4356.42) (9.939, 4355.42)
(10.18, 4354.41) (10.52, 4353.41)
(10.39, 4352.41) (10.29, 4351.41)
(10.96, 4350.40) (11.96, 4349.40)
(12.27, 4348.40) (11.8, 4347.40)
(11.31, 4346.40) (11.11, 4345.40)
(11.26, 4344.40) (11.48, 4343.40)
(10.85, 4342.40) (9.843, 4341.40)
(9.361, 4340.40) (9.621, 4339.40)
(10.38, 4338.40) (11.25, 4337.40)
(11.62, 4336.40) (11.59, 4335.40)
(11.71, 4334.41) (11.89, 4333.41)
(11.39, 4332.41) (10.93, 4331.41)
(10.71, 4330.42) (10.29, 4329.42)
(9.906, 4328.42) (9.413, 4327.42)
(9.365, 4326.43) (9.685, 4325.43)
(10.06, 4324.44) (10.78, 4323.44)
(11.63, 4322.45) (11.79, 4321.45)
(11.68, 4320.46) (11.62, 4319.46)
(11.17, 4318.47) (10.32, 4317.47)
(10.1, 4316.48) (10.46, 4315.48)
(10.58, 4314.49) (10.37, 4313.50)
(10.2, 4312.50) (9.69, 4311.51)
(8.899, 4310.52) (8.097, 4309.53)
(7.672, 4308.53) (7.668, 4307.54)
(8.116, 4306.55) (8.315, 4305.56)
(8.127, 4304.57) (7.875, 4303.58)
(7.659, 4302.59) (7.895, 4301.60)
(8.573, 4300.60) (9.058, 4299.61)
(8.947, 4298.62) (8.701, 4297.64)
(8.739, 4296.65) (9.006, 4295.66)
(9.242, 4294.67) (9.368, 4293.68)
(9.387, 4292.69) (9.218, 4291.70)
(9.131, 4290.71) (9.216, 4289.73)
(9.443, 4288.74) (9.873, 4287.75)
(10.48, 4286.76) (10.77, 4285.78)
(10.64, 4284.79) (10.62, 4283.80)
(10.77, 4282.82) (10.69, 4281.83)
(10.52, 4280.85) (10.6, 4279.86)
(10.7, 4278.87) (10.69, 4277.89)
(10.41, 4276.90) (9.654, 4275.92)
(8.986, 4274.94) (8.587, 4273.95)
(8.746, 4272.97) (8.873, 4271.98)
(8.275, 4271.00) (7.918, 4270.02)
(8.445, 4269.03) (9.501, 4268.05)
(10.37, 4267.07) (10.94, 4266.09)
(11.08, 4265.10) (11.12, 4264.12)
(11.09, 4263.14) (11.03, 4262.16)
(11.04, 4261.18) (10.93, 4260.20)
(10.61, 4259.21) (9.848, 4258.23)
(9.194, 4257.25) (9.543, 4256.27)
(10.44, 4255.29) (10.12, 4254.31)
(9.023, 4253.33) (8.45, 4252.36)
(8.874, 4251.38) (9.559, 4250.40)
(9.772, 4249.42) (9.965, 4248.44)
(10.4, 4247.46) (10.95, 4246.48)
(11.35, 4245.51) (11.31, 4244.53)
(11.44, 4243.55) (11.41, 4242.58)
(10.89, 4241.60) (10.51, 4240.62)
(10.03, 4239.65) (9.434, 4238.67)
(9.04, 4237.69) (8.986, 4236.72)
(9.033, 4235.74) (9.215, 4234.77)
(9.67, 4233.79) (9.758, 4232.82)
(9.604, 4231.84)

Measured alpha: 3.3 Ang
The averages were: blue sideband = 10.3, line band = 10.5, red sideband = 11.8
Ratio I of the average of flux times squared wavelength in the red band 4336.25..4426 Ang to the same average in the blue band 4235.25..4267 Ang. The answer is 1.19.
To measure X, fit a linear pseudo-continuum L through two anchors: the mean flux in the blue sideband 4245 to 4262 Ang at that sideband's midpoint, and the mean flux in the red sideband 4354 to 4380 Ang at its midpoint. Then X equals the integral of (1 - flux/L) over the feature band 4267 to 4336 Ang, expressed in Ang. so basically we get 6.6 Ang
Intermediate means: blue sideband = 10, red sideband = 11.8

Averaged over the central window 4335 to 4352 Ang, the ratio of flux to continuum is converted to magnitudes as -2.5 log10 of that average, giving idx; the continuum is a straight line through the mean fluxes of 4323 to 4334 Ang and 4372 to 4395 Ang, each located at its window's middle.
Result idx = -0.04 mag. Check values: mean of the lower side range 10.4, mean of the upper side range 11.1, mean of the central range 11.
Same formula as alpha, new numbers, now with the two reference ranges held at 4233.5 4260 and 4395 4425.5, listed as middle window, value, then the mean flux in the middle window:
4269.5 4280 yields 1.0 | 9.36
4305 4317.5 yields 1.7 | 9.23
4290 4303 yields 2.1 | 8.85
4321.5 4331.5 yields 0.5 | 10.3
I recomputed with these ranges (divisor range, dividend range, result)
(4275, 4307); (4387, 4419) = 1.29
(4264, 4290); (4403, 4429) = 1.28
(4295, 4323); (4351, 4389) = 1.25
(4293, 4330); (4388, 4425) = 1.29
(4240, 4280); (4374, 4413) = 1.21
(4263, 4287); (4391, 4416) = 1.24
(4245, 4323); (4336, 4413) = 1.22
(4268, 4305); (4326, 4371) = 1.24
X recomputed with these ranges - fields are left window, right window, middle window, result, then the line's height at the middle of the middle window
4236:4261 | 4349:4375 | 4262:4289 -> 1.1 Ang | 10.4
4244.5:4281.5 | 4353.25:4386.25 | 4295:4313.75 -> 3.5 Ang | 10.6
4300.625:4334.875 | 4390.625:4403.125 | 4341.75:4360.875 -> -0.9 Ang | 10.6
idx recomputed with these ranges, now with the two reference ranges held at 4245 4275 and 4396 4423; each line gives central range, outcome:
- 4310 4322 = 0.01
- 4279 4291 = -0.01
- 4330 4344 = 0.00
